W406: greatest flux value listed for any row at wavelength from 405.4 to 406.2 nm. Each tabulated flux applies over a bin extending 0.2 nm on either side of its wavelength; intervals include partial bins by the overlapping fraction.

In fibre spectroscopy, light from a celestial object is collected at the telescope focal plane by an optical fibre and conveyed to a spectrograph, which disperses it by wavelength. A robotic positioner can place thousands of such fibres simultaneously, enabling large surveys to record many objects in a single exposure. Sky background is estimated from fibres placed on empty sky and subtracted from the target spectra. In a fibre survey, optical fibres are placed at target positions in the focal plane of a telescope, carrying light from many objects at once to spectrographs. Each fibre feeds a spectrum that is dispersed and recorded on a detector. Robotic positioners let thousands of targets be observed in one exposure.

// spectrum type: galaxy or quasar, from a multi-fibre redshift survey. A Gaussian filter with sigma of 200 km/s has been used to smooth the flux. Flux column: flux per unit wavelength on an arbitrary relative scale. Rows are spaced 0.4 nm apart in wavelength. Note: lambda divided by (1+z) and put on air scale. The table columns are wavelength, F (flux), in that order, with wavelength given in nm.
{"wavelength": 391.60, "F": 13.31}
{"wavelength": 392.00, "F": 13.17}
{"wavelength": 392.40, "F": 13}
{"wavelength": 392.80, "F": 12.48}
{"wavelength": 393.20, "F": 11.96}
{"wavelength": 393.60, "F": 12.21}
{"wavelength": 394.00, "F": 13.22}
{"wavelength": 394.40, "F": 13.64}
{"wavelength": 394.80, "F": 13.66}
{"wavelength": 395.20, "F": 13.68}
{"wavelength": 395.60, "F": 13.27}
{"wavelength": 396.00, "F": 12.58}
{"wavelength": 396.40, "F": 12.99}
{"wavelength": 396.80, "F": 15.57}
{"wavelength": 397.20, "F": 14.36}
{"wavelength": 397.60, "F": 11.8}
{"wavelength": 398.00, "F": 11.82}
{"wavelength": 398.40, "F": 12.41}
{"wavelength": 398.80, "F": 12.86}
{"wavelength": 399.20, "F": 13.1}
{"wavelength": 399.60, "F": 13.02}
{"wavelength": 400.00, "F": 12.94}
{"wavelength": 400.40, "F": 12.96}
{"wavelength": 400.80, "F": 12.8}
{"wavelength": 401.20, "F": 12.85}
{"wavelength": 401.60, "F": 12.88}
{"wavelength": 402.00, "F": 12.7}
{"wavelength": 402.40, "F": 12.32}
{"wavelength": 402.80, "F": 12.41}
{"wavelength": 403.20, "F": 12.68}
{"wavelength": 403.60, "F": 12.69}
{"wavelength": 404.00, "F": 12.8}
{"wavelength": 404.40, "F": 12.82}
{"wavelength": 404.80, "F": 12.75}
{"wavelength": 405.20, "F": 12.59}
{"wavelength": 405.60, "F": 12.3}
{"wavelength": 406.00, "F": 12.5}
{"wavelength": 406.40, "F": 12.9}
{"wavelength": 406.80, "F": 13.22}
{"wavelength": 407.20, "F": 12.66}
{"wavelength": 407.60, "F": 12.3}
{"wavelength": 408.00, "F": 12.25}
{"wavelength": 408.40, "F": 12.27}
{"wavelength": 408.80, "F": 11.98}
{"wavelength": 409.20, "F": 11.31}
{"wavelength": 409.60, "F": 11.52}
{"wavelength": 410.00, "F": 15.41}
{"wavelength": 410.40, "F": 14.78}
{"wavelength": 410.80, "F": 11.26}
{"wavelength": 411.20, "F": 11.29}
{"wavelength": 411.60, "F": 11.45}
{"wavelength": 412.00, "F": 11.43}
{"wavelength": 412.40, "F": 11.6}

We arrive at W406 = 12.5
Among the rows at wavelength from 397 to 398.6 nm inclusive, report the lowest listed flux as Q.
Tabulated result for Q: 11.8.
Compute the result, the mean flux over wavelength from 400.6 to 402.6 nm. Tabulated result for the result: 12.7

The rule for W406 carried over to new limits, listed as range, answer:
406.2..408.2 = 13.22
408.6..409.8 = 11.98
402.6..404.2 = 12.8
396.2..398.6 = 15.57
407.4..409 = 12.3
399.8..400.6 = 12.96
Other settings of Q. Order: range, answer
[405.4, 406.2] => 12.3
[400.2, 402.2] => 12.7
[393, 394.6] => 11.96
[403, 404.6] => 12.68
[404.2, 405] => 12.75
